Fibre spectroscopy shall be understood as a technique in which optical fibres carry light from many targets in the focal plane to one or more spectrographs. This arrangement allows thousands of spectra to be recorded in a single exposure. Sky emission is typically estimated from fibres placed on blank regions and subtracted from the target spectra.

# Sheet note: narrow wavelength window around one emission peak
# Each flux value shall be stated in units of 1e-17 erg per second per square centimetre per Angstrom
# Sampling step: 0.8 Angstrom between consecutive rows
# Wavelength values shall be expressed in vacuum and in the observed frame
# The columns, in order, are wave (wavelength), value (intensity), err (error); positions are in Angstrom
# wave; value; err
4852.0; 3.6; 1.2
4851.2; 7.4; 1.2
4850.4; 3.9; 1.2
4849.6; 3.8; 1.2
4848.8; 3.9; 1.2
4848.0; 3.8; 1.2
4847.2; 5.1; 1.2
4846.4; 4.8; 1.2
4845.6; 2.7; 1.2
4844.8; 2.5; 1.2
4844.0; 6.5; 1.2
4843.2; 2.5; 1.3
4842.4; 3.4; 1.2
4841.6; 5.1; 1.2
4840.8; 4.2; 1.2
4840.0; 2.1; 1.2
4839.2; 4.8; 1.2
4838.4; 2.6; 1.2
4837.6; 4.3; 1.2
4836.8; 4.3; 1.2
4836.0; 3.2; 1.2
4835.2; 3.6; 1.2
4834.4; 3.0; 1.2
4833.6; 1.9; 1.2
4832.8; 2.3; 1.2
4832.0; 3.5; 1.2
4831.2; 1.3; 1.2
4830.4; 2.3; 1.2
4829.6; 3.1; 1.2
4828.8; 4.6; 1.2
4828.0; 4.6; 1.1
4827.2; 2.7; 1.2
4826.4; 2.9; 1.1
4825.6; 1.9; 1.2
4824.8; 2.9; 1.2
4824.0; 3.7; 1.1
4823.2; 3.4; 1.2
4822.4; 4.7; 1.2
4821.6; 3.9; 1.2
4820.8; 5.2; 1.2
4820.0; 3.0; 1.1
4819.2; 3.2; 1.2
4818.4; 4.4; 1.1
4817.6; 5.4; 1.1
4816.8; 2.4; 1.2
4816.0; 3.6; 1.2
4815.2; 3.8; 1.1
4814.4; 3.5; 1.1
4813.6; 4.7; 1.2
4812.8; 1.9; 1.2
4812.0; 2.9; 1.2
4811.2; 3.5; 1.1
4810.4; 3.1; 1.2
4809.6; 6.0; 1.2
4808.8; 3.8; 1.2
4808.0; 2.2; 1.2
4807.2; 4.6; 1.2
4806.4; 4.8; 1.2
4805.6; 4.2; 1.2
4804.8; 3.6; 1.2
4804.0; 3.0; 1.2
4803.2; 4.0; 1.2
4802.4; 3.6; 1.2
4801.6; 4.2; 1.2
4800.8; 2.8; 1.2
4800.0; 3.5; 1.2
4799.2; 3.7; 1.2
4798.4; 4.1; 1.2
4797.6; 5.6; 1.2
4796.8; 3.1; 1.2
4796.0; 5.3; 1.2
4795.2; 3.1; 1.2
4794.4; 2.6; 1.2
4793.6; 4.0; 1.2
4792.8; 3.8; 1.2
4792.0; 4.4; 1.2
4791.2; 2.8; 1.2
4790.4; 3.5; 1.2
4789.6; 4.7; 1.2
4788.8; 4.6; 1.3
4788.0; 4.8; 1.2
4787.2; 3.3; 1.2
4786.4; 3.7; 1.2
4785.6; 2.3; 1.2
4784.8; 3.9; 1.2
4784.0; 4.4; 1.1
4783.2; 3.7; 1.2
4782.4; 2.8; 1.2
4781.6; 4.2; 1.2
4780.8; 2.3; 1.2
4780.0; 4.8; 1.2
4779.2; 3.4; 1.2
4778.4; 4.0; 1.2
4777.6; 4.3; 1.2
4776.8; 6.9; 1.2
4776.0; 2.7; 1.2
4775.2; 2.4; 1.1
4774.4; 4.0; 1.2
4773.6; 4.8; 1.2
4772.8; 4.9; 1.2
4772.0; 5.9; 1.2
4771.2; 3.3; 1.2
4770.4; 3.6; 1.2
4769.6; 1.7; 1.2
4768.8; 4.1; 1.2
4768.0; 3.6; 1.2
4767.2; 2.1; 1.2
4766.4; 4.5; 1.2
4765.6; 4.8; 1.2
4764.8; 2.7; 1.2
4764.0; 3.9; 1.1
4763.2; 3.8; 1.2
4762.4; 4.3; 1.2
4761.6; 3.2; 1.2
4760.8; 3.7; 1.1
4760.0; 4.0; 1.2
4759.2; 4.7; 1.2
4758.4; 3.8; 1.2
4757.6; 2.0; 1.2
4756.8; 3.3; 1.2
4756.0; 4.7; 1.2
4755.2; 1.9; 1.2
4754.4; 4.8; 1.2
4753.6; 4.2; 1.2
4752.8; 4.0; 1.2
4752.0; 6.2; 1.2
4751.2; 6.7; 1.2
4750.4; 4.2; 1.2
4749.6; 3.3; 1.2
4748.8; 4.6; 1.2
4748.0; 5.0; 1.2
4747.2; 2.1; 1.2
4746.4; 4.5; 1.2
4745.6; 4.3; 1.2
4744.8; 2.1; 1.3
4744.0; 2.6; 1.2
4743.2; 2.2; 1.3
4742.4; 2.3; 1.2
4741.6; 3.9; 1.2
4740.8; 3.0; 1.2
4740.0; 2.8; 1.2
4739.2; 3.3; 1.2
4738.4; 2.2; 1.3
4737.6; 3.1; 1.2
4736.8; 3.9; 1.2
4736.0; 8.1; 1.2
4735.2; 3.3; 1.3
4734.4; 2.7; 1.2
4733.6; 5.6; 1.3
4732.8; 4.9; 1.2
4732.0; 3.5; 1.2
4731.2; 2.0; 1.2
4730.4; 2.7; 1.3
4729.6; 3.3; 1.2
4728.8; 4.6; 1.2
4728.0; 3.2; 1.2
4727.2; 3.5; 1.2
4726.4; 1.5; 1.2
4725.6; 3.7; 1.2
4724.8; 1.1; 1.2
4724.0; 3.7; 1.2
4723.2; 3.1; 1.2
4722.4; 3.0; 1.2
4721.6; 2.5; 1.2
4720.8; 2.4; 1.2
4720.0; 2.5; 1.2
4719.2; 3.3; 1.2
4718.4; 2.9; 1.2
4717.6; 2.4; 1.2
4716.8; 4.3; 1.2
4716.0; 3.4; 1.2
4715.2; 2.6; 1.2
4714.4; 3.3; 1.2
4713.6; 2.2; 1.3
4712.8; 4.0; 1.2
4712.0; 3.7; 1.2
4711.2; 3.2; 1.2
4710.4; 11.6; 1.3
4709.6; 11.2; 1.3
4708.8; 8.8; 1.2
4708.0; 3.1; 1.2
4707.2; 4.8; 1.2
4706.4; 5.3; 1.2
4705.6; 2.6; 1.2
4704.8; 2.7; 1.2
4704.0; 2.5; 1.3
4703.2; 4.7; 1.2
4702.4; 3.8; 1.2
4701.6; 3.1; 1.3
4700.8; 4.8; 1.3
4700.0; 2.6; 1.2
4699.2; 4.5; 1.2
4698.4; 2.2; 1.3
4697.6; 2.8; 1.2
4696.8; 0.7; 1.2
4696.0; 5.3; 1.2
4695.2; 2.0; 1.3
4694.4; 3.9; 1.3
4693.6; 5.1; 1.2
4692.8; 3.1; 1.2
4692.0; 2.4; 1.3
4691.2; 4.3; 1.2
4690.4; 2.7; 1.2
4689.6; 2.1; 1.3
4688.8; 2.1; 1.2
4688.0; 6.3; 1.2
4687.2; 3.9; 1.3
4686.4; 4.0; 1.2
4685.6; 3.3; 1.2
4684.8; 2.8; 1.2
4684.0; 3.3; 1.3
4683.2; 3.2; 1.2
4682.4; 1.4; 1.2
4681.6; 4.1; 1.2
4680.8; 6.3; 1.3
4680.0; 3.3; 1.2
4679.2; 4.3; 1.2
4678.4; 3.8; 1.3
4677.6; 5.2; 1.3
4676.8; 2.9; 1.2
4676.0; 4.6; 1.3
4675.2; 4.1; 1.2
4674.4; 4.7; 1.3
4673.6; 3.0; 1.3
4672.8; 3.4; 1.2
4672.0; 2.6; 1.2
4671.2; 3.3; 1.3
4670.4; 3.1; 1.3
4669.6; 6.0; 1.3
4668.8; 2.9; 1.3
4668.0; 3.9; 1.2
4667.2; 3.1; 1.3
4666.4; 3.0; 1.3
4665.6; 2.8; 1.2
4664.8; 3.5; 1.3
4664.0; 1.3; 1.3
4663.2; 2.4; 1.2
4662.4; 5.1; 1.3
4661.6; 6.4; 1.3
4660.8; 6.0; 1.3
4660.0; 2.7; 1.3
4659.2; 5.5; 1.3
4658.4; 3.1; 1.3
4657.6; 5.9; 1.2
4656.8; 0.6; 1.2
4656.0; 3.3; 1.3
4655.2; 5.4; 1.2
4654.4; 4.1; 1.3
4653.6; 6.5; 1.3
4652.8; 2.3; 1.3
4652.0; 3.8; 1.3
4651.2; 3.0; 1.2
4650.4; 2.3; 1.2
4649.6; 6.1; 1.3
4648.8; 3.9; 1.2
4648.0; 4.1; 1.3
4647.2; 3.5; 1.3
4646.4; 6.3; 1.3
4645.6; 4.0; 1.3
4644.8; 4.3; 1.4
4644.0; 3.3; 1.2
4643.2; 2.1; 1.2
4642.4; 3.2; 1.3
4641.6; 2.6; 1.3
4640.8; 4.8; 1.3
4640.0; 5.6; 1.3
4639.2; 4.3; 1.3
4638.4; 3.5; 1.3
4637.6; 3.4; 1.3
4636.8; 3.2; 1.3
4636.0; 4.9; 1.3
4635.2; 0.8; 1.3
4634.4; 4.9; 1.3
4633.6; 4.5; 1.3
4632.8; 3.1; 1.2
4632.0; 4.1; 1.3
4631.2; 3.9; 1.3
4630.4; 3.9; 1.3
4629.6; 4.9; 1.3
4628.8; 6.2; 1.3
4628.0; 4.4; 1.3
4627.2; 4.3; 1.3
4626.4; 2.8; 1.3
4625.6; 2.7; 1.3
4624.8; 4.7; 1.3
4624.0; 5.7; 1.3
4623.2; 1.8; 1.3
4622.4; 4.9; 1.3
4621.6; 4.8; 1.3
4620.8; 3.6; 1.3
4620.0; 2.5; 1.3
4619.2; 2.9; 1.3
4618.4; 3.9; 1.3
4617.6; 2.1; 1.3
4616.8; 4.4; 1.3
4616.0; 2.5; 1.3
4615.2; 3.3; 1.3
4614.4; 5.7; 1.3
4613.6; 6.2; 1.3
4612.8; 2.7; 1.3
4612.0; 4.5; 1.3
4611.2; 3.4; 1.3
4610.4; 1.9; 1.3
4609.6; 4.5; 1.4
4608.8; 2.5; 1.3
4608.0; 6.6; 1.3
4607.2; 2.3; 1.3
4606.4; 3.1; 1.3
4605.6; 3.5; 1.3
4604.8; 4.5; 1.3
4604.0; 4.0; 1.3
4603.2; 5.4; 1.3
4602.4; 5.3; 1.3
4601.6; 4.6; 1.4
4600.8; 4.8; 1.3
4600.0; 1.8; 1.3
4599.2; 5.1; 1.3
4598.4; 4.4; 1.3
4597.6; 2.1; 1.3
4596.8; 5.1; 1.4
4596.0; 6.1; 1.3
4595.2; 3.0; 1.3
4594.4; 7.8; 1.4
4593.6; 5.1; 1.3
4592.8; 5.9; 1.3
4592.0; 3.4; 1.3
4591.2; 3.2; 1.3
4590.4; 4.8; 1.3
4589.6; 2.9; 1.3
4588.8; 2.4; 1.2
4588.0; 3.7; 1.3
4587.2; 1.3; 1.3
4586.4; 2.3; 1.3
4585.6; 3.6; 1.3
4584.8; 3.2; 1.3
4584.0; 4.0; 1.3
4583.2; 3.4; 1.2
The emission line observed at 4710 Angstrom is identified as Hgamma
